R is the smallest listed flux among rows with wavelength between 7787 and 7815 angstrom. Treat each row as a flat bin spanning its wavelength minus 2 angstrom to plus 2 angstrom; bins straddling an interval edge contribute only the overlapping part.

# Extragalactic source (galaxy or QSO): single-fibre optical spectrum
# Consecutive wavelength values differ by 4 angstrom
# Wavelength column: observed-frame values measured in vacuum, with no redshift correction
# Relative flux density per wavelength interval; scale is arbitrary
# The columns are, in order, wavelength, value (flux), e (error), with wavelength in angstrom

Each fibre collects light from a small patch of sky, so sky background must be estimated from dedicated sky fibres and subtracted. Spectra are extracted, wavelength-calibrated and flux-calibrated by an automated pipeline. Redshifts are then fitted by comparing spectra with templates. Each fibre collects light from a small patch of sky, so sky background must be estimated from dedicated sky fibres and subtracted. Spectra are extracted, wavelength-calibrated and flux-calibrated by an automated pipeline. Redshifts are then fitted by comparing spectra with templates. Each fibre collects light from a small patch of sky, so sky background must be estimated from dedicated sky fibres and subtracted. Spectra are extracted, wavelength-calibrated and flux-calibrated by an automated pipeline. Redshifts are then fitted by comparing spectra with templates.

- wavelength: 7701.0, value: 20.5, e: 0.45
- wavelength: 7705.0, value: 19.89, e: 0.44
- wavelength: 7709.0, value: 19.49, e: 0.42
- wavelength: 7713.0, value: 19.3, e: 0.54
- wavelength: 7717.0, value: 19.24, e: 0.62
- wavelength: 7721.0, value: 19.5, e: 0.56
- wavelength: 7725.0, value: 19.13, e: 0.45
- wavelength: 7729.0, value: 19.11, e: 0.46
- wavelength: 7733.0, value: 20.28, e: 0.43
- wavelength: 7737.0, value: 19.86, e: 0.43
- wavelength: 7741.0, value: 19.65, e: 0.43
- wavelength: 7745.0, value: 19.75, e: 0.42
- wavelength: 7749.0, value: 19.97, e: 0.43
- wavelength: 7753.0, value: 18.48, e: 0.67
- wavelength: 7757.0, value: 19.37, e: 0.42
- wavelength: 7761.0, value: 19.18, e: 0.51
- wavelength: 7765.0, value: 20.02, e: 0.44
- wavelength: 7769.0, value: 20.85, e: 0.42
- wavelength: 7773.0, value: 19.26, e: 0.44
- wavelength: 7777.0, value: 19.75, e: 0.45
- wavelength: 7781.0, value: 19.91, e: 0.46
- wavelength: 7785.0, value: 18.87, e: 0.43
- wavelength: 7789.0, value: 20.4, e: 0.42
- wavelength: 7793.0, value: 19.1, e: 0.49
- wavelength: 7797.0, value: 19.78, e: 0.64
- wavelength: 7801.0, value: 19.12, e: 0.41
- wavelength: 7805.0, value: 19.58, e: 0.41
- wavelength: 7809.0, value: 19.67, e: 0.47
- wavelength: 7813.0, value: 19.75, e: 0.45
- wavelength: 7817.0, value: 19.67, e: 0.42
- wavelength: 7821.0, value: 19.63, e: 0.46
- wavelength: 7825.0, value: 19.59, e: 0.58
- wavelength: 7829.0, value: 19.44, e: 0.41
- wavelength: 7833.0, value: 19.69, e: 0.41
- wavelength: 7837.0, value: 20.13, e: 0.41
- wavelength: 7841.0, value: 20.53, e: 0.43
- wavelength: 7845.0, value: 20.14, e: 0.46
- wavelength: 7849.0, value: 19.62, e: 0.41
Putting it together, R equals 19.1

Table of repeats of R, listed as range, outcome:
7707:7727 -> 19.13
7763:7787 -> 18.87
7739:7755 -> 18.48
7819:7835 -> 19.44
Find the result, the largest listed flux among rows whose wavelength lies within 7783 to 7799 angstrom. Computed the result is 20.4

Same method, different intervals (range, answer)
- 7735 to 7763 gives 19.97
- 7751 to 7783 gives 20.85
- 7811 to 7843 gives 20.53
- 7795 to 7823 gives 19.78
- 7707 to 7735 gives 20.28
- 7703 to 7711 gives 19.89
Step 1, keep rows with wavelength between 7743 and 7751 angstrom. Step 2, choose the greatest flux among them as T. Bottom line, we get 19.97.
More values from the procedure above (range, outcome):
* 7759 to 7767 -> 20.02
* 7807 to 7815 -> 19.75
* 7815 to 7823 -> 19.67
